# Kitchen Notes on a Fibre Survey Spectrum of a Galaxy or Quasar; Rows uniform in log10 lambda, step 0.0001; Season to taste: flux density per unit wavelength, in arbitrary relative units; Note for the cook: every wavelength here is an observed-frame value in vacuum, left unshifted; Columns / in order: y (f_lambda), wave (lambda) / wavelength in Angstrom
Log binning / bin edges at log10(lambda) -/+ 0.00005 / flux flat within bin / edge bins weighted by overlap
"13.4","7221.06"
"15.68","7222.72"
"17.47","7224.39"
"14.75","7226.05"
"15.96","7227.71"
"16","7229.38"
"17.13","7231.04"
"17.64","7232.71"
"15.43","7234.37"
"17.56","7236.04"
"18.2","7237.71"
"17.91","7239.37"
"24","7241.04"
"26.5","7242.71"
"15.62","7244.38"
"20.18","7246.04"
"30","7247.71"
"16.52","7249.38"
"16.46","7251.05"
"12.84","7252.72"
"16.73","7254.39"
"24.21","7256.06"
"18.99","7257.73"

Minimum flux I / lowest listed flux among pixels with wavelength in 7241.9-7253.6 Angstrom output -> 12.84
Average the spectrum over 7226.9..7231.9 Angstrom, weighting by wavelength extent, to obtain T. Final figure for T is 16.4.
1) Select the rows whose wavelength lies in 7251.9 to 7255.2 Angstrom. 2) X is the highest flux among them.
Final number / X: 16.73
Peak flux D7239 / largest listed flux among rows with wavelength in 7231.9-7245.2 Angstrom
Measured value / 26.5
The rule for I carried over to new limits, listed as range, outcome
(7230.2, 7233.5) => 17.13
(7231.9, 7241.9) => 15.43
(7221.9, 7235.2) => 14.75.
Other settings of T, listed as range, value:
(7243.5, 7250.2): 20.6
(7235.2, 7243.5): 20.8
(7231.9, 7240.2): 17.4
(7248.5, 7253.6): 15.4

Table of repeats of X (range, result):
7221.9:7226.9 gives 17.47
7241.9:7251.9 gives 30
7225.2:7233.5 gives 17.64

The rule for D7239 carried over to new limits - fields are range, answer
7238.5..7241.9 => 24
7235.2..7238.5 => 18.2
